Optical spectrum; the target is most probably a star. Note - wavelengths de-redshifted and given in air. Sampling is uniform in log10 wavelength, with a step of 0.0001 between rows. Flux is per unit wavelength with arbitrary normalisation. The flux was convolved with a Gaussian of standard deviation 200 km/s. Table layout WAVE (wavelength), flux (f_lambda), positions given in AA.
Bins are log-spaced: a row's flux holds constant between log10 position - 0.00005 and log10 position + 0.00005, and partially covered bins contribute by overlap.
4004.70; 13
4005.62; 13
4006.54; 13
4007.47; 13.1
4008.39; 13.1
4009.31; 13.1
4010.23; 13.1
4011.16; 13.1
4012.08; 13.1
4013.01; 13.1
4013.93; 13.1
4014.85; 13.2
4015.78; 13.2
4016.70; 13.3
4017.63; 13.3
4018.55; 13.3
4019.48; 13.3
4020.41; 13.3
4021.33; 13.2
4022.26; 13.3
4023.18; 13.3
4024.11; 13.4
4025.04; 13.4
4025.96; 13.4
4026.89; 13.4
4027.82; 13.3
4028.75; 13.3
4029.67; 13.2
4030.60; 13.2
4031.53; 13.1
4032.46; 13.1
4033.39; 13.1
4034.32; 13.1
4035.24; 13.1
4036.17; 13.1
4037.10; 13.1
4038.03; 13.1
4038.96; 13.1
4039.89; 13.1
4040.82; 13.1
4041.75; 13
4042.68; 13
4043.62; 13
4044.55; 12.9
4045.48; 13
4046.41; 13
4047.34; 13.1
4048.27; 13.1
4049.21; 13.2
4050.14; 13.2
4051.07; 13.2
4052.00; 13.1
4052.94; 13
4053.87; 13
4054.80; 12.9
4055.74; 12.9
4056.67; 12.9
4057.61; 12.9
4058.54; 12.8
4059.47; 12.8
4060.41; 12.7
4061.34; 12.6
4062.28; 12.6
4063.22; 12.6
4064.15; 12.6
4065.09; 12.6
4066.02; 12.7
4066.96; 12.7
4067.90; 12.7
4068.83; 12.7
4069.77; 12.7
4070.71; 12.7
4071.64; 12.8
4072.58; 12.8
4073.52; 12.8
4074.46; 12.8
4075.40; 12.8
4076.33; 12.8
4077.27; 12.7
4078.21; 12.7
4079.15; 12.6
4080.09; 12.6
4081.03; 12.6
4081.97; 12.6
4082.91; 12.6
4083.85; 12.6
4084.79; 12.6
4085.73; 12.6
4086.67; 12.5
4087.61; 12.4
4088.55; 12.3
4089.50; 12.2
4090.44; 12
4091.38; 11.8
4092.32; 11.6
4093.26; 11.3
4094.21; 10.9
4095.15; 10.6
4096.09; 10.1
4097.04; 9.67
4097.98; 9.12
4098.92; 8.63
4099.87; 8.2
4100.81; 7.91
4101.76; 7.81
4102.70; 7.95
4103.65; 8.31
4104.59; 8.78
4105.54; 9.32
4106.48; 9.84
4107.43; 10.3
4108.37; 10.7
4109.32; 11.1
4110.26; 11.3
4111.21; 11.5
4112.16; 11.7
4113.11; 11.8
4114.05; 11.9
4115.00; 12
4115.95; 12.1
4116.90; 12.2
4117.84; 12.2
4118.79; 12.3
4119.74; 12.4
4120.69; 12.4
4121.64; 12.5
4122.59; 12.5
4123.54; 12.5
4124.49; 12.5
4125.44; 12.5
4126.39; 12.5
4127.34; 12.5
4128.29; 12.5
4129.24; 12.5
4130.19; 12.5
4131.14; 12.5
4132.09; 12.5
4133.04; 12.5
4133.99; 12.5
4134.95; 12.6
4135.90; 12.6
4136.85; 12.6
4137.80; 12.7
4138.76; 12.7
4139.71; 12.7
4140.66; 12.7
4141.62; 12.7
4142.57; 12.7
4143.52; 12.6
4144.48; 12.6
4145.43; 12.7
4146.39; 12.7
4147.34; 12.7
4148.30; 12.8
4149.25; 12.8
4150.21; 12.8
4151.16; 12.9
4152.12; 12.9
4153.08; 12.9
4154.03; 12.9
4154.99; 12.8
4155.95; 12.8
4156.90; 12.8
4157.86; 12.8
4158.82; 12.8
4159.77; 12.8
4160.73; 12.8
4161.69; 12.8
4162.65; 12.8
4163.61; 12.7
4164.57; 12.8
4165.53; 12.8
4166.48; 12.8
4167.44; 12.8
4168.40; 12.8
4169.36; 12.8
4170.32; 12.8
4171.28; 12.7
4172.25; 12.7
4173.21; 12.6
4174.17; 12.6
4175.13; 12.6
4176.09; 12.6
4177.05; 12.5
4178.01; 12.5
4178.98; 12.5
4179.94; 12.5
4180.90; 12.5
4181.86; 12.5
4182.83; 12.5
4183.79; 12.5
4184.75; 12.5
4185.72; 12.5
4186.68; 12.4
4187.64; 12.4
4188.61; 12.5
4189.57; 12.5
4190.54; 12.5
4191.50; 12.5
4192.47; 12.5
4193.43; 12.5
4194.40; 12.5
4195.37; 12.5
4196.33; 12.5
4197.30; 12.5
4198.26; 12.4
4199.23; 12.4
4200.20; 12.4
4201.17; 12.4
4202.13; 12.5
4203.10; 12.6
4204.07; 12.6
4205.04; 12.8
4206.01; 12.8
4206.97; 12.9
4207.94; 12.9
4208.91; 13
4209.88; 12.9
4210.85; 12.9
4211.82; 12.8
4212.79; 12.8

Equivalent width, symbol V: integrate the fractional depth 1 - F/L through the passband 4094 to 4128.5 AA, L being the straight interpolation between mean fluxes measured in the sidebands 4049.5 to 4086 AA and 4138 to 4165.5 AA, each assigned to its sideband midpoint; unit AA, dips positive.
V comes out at 5.1 AA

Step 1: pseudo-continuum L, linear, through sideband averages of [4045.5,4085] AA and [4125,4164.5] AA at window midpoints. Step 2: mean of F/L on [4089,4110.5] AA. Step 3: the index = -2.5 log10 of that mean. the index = 0.27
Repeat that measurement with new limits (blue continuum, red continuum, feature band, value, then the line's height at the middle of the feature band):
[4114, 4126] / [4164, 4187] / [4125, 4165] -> -0.02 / 12.5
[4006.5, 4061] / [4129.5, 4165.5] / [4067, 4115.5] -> 0.14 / 12.9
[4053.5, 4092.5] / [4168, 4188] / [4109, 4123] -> 0.05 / 12.6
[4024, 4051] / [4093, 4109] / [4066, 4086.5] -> -0.17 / 10.8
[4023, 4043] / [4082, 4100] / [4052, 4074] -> -0.05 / 12.2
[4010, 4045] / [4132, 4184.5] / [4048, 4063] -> 0.01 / 13.1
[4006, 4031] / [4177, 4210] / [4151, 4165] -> -0.01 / 12.7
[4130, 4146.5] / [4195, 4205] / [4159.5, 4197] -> -0.01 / 12.5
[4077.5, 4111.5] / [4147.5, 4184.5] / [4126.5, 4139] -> -0.06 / 11.9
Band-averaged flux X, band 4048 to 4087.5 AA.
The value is 12.8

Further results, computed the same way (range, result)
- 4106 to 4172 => 12.4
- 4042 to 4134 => 12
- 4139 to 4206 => 12.6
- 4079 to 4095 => 12.2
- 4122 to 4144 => 12.6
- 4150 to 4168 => 12.8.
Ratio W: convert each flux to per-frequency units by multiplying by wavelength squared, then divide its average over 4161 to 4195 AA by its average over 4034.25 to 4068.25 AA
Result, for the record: 1.04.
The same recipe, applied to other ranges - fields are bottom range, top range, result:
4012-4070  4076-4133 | 0.91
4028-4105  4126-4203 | 1.08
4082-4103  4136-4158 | 1.21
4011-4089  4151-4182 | 1.04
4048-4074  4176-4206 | 1.04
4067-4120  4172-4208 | 1.15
